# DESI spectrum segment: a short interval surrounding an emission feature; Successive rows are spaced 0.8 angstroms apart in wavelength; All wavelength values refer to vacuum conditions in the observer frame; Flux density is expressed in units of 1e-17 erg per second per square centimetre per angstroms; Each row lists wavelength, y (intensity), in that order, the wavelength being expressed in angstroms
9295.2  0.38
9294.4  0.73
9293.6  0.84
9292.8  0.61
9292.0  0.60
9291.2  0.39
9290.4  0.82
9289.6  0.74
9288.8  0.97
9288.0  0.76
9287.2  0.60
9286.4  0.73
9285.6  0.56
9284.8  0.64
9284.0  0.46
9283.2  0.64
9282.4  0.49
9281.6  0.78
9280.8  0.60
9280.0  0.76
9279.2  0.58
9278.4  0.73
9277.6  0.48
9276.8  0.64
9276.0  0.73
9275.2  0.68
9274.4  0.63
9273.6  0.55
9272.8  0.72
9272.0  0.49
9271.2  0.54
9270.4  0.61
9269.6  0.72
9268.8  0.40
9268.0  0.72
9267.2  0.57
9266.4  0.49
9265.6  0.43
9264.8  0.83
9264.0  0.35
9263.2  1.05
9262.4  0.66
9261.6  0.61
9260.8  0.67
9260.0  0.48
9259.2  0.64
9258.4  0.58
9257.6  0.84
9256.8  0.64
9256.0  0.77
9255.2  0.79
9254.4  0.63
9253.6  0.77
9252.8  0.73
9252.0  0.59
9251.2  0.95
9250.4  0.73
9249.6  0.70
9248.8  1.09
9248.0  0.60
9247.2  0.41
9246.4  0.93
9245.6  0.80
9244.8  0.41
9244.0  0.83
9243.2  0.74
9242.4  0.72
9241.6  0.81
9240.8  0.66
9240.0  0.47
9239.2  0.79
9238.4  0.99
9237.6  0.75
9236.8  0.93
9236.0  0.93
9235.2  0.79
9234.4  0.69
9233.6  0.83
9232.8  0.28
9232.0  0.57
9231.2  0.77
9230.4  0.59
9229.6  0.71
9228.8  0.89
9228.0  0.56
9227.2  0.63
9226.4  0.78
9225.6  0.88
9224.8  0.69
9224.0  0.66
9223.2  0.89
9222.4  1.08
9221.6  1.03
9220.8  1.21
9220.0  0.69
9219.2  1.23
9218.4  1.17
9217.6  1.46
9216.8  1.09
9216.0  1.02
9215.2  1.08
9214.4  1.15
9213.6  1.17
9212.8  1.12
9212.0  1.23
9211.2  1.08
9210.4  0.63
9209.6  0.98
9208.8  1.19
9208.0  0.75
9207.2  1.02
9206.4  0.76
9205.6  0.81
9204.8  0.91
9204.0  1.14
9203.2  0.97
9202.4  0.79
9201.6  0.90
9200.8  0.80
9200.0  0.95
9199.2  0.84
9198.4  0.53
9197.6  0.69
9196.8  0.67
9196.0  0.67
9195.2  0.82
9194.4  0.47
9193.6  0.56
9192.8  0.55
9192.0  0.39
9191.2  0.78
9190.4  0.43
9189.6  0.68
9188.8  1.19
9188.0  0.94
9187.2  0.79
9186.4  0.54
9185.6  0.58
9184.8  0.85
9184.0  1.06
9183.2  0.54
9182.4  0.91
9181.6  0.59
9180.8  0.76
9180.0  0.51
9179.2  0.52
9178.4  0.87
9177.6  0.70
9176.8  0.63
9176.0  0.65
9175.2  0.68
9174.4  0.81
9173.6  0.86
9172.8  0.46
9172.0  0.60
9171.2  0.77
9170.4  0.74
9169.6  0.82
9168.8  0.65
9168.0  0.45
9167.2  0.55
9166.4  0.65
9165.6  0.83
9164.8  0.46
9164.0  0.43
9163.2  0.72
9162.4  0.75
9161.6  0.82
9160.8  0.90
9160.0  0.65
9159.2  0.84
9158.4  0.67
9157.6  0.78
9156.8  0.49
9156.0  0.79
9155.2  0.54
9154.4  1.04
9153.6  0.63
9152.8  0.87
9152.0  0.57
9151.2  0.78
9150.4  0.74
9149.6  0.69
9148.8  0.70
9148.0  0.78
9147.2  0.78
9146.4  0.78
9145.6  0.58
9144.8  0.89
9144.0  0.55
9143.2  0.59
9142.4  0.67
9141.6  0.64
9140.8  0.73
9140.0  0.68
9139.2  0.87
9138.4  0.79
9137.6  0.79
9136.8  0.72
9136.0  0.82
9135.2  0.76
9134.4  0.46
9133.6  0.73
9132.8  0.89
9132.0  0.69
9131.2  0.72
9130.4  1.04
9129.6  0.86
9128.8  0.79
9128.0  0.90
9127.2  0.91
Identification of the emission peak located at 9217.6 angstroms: [O III] 5007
